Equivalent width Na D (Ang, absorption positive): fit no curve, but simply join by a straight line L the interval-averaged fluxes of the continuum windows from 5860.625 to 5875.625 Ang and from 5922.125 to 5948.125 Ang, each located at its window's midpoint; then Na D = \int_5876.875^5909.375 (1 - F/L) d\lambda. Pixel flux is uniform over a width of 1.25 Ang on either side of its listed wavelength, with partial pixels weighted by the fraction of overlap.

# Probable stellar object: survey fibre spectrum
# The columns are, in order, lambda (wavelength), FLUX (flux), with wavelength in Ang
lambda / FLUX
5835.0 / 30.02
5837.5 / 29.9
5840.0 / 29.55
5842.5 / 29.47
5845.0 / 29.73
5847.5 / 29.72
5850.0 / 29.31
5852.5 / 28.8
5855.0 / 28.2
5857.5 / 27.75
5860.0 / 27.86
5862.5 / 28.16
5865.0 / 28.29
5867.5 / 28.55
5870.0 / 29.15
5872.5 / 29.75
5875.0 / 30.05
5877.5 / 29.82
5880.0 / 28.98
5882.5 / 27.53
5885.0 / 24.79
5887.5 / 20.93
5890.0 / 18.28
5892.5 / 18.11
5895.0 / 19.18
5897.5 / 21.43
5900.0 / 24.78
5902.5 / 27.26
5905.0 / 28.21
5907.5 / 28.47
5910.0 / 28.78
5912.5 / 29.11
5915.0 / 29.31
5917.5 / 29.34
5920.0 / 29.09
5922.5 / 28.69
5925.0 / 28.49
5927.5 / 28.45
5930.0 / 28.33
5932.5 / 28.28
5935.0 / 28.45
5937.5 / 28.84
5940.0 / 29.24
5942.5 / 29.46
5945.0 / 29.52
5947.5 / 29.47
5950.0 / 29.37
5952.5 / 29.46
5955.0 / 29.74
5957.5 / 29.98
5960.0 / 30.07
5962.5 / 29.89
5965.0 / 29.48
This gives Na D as 5.0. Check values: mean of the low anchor 28.9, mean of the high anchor 28.8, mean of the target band 24.4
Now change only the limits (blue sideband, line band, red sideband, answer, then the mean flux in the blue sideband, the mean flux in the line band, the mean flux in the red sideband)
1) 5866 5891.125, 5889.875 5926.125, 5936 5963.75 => 2.4 Ang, 26.8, 26.1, 29.5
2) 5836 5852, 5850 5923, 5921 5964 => 6.3 Ang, 29.6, 26.9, 29.2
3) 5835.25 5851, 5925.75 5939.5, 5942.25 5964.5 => 0.5 Ang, 29.6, 28.5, 29.7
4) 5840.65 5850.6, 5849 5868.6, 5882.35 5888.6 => -0.5 Ang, 29.6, 28.4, 24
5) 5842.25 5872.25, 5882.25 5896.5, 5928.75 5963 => 3.9 Ang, 28.8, 21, 29.3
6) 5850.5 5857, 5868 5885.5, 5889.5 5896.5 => -4.7 Ang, 28.5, 28.7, 18.7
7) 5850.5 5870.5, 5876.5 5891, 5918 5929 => 1.7 Ang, 28.4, 25.1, 28.7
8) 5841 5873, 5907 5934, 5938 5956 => 0.5 Ang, 28.8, 28.8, 29.4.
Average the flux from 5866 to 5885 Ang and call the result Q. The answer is 28.8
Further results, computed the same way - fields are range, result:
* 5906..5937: 28.7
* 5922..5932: 28.5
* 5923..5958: 29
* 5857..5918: 26.5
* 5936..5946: 29.2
